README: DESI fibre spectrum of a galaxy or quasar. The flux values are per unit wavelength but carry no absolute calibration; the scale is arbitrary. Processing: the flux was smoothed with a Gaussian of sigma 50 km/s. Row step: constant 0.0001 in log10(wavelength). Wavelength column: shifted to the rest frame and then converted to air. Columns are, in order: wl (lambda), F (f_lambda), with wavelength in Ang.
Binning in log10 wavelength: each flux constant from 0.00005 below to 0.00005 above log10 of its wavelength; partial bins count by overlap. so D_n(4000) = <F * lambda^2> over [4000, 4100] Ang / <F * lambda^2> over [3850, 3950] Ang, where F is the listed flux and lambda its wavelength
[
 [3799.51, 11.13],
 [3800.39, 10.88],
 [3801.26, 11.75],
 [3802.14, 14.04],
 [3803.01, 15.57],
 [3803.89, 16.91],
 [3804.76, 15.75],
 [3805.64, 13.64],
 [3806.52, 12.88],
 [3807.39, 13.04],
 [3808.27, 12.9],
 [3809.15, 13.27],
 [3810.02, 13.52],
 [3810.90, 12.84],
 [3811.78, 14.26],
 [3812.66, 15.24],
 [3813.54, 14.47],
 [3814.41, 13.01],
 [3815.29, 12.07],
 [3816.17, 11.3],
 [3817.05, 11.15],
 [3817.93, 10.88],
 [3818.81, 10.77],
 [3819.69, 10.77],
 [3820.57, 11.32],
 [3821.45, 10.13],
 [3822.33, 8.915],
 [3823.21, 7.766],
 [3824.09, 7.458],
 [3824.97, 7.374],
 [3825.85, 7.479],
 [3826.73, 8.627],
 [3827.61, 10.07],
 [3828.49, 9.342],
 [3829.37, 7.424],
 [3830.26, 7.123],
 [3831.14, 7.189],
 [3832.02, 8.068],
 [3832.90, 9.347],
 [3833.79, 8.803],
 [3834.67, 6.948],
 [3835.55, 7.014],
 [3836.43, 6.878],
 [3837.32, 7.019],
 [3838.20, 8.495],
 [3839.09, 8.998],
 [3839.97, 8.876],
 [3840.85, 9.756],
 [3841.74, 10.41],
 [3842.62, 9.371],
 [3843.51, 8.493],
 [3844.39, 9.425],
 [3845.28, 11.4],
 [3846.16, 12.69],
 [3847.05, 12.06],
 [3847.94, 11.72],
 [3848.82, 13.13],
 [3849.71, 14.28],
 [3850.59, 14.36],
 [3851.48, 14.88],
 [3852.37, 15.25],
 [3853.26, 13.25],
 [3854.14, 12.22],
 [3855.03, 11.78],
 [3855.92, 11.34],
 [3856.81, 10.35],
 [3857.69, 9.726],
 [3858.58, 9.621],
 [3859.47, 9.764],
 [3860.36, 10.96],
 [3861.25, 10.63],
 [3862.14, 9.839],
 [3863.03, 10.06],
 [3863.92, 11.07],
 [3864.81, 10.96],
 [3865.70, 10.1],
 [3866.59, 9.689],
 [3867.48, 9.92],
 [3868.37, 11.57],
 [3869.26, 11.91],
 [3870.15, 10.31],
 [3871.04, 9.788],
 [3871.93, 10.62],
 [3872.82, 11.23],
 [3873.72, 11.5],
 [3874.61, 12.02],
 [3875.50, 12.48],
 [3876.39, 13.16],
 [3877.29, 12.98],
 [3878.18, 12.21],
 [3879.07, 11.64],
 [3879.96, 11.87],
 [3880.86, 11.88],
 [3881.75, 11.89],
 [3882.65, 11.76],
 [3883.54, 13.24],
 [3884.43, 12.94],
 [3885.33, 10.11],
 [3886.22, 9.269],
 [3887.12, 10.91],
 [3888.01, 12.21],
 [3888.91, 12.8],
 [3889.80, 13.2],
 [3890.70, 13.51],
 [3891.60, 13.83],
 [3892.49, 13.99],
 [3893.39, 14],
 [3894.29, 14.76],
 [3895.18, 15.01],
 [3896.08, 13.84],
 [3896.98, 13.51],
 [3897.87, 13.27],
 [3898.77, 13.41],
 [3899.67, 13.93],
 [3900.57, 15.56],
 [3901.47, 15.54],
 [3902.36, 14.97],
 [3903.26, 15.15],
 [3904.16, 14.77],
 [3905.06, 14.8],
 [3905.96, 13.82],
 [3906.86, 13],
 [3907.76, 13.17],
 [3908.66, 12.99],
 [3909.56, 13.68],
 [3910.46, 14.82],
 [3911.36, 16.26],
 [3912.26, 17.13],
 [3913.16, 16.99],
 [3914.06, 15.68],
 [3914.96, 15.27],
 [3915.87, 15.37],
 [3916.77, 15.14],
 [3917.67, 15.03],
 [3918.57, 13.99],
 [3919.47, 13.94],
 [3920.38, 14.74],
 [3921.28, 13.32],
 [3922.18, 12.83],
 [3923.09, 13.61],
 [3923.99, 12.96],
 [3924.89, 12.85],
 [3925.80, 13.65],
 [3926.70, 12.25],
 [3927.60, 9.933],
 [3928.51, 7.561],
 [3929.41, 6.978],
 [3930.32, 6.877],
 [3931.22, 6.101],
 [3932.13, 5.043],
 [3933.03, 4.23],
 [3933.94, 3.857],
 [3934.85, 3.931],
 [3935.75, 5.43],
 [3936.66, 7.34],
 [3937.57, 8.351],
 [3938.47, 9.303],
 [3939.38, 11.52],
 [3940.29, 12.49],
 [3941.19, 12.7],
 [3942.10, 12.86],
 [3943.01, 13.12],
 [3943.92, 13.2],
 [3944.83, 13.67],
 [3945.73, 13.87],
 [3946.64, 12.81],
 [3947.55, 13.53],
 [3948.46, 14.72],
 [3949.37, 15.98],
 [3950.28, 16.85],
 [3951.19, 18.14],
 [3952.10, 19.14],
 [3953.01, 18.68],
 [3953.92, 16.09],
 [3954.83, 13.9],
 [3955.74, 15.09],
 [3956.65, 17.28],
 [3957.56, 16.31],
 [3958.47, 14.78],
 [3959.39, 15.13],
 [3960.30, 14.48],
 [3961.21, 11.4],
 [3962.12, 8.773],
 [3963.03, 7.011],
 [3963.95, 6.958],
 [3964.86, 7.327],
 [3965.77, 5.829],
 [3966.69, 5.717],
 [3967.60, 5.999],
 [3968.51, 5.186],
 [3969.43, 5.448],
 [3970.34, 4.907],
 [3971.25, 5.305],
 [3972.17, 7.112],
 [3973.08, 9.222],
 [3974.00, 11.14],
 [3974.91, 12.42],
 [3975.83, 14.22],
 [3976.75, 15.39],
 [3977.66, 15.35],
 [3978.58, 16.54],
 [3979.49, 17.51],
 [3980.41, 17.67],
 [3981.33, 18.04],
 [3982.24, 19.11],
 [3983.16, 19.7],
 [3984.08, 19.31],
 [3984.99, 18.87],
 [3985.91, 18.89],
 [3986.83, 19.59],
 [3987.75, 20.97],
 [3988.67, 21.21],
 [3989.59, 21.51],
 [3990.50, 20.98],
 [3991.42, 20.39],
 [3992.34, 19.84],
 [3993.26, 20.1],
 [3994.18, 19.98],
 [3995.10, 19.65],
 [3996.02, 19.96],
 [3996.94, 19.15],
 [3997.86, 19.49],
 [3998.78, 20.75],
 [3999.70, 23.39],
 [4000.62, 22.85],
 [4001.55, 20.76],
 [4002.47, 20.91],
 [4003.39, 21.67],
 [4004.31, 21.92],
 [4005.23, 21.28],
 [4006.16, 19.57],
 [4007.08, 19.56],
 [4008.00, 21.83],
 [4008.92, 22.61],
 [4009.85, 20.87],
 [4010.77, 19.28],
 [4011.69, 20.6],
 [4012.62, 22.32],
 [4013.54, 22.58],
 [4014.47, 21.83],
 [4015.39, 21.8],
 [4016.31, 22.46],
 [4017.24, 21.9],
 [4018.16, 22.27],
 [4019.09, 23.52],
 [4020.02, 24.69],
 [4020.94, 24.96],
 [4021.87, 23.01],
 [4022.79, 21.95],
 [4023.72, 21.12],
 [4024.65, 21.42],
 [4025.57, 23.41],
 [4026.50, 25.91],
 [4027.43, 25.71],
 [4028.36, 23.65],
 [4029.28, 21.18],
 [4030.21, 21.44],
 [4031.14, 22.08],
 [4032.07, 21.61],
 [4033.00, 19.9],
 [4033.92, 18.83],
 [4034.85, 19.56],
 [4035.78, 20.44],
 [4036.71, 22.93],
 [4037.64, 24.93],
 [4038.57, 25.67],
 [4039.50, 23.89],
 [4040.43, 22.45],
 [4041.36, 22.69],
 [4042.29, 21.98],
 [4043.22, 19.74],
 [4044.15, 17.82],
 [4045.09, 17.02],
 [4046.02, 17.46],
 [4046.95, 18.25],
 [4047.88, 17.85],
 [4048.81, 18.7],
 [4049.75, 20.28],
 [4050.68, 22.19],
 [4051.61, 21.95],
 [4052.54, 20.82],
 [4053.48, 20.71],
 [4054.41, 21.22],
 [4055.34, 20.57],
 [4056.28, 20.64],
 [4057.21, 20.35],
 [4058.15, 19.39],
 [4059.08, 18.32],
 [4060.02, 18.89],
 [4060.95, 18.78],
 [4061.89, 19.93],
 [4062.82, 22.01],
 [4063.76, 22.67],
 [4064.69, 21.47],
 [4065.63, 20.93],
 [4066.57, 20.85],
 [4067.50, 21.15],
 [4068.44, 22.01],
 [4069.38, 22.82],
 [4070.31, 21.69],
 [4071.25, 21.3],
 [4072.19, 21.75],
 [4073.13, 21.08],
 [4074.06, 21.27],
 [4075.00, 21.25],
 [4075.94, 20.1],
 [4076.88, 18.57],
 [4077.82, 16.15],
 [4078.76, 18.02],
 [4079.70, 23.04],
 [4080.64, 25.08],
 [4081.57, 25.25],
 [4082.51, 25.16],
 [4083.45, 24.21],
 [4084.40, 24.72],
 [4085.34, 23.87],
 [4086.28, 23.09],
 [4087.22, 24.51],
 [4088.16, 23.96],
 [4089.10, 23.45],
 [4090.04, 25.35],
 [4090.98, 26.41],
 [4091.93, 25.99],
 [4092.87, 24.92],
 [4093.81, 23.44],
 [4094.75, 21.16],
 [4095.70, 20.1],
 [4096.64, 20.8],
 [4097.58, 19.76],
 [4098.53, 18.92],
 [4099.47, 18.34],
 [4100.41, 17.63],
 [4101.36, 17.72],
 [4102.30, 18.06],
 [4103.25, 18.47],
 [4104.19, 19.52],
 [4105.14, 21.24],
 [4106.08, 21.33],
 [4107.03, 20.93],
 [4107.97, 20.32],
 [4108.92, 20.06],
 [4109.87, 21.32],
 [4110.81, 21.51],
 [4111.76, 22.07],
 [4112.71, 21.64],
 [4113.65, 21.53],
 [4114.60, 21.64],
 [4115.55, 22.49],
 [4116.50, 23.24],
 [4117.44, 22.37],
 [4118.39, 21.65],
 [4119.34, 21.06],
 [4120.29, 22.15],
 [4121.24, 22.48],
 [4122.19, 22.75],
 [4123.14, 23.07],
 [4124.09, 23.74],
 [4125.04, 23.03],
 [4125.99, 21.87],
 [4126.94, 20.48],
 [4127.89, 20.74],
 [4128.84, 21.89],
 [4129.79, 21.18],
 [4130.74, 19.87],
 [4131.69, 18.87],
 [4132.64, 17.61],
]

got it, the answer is 1.92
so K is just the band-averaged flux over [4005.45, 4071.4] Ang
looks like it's 21.4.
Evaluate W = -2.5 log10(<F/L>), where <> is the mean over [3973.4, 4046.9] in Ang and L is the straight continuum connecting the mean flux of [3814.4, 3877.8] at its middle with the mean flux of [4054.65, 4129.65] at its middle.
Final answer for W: -0.16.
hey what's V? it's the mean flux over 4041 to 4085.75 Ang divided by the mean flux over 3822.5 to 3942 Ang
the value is 1.84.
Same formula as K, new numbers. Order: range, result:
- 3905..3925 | 14.4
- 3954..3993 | 13.9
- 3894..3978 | 12.2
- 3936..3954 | 13.6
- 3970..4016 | 18.7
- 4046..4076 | 20.6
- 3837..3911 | 12.1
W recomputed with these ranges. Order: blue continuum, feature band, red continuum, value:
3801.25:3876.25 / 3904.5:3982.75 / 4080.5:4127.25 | 0.24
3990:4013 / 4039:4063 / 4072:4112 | 0.06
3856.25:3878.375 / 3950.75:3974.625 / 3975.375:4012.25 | 0.50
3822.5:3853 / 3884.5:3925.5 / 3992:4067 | -0.02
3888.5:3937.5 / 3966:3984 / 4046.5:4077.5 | 0.31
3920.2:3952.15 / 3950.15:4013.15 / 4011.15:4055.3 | -0.01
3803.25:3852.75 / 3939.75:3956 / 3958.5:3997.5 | -0.09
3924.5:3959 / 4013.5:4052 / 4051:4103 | -0.19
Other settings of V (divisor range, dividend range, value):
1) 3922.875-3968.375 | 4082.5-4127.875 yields 1.94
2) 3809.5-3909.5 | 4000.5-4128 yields 1.88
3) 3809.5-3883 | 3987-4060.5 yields 1.98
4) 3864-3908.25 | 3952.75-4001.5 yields 1.20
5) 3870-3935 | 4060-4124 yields 1.73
